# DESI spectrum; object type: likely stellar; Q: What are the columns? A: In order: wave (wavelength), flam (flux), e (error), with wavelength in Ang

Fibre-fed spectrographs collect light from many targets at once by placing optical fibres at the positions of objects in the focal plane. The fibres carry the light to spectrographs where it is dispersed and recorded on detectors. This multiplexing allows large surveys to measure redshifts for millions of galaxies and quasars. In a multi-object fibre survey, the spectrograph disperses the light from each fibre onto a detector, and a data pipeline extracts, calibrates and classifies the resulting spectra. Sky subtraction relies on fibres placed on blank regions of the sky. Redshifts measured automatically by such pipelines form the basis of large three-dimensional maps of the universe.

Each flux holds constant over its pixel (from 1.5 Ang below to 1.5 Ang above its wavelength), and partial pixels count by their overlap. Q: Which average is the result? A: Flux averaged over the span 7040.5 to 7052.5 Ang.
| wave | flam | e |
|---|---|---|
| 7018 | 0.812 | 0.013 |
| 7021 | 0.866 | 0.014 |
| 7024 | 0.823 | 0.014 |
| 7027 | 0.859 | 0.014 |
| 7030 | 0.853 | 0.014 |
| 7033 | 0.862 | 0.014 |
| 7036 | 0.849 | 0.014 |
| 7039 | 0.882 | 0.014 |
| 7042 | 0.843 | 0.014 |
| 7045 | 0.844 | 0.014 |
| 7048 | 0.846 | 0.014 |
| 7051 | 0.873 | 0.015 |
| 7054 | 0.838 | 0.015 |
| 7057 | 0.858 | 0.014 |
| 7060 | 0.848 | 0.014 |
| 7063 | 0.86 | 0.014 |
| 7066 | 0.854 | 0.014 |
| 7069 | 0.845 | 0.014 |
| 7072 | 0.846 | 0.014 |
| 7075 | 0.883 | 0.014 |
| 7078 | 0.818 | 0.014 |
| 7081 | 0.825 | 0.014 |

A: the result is 0.852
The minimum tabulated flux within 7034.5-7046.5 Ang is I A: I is 0.843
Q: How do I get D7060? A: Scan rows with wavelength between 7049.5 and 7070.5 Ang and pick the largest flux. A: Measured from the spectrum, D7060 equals 0.873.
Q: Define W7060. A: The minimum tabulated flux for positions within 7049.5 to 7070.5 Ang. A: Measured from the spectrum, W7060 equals 0.838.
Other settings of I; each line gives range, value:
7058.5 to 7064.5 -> 0.848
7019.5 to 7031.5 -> 0.823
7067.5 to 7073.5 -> 0.845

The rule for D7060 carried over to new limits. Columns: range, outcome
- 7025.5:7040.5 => 0.882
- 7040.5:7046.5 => 0.844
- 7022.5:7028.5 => 0.859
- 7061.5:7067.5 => 0.86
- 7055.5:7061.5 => 0.858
